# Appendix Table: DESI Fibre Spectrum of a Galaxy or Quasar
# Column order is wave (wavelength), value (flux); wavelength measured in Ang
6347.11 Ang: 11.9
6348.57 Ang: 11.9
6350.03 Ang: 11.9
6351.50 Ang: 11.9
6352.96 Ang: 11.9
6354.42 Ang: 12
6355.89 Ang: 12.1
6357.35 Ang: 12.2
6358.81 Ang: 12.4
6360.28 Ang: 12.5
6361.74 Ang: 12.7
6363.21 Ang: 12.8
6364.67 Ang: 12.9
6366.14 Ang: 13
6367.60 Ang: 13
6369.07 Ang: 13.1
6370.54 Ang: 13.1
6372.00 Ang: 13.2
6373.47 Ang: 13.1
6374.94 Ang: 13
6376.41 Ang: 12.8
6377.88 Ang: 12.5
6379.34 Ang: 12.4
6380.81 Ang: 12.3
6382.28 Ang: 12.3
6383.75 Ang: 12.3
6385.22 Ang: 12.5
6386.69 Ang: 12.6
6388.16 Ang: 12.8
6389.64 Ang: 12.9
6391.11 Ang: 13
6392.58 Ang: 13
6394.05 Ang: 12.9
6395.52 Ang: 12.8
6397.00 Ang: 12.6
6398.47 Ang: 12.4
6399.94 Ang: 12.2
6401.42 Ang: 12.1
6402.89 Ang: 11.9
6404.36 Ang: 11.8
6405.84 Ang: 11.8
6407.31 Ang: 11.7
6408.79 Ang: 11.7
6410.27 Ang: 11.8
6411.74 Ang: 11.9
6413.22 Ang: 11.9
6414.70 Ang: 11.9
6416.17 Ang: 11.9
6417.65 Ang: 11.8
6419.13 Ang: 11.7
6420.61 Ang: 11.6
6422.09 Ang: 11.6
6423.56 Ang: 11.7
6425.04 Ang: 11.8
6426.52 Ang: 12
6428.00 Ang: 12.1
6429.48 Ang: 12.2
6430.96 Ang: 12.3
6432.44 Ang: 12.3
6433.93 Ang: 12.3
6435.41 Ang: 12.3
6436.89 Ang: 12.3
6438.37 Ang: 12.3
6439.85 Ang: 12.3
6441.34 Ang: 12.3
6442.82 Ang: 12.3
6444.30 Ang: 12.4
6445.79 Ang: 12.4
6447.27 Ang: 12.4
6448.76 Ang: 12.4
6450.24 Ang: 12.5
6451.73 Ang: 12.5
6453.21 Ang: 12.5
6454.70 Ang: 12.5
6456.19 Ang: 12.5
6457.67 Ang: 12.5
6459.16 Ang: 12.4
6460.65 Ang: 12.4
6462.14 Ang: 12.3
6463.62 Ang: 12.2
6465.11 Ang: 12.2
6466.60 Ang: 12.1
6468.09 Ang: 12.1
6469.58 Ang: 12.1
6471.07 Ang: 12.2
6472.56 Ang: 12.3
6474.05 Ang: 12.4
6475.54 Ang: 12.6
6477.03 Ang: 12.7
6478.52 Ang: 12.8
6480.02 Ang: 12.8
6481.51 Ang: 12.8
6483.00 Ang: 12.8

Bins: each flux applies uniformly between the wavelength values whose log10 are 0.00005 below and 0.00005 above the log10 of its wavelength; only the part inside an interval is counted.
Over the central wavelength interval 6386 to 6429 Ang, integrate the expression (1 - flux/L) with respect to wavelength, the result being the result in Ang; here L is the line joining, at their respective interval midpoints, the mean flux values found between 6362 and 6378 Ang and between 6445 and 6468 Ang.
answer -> 1.9 Ang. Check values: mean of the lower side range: 13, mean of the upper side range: 12.4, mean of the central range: 12.1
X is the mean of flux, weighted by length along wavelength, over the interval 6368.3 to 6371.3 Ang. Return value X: 13.1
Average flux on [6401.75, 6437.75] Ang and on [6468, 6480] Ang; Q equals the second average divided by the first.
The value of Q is 1.0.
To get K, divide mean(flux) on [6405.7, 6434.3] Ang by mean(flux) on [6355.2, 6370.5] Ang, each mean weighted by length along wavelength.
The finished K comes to 0.94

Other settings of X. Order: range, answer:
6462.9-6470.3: 12.1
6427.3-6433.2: 12.2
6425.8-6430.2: 12.1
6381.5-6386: 12.4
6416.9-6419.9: 11.7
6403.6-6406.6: 11.8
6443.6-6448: 12.4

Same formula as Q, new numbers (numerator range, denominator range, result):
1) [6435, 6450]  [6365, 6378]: 0.95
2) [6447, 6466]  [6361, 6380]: 0.96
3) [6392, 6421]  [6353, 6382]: 0.95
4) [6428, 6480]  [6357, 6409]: 0.98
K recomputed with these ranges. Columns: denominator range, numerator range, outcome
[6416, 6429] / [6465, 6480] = 1.05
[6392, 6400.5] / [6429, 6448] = 0.97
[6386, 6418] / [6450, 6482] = 1.01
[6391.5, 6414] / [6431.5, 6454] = 1.02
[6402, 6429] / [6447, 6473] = 1.04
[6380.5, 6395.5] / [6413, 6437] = 0.94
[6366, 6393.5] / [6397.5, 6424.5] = 0.93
